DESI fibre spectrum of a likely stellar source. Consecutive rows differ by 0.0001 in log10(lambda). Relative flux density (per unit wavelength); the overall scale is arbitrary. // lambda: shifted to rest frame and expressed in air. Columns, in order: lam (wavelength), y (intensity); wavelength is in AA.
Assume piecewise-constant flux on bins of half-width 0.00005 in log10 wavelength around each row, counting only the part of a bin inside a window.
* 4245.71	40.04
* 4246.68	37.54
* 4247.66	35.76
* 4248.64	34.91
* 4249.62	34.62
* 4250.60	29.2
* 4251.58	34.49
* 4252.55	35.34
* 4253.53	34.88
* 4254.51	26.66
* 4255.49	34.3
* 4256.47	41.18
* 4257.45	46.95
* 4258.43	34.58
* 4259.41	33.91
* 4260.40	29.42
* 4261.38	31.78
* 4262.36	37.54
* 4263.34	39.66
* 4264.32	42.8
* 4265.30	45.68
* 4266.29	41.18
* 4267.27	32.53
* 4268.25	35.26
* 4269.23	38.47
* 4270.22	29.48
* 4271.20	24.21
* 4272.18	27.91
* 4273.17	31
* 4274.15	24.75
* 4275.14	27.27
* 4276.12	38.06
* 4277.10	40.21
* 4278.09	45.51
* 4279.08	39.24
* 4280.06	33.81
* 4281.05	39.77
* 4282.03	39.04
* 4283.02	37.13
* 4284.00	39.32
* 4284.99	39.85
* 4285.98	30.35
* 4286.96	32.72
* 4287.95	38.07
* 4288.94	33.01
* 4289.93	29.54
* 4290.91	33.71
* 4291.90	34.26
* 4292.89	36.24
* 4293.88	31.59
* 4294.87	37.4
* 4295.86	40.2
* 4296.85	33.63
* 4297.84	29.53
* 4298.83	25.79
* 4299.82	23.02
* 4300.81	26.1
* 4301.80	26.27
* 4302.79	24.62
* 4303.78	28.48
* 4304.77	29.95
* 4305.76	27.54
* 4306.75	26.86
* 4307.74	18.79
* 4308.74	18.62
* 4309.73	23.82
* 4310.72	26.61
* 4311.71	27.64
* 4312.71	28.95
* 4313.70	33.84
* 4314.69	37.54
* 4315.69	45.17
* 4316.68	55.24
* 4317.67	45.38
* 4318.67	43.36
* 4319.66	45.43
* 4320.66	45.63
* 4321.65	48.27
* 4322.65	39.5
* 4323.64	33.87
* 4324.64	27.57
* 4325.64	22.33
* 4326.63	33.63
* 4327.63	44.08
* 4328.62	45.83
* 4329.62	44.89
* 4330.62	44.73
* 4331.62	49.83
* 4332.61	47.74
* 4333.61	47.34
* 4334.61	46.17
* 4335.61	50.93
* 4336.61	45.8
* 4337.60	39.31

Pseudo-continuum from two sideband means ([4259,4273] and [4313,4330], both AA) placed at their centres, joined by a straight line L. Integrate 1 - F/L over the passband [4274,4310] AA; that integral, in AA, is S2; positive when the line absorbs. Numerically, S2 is 5.0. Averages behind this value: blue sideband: 34.9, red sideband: 40.5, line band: 32.1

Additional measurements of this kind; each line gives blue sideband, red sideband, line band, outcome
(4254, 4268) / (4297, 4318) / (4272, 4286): -0.7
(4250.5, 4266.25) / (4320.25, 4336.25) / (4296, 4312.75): 5.7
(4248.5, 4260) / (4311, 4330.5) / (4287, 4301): 1.9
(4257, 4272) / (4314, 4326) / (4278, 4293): 0.7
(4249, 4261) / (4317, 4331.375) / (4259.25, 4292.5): 1.1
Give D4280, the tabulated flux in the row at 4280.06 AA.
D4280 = 33.81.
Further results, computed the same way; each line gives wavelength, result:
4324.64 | 27.57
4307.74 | 18.79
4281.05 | 39.77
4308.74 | 18.62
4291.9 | 34.26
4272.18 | 27.91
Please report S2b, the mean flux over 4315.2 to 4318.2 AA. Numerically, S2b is 48.6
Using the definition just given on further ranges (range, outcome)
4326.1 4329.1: 41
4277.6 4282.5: 39.5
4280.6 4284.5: 38.9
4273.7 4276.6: 30.1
